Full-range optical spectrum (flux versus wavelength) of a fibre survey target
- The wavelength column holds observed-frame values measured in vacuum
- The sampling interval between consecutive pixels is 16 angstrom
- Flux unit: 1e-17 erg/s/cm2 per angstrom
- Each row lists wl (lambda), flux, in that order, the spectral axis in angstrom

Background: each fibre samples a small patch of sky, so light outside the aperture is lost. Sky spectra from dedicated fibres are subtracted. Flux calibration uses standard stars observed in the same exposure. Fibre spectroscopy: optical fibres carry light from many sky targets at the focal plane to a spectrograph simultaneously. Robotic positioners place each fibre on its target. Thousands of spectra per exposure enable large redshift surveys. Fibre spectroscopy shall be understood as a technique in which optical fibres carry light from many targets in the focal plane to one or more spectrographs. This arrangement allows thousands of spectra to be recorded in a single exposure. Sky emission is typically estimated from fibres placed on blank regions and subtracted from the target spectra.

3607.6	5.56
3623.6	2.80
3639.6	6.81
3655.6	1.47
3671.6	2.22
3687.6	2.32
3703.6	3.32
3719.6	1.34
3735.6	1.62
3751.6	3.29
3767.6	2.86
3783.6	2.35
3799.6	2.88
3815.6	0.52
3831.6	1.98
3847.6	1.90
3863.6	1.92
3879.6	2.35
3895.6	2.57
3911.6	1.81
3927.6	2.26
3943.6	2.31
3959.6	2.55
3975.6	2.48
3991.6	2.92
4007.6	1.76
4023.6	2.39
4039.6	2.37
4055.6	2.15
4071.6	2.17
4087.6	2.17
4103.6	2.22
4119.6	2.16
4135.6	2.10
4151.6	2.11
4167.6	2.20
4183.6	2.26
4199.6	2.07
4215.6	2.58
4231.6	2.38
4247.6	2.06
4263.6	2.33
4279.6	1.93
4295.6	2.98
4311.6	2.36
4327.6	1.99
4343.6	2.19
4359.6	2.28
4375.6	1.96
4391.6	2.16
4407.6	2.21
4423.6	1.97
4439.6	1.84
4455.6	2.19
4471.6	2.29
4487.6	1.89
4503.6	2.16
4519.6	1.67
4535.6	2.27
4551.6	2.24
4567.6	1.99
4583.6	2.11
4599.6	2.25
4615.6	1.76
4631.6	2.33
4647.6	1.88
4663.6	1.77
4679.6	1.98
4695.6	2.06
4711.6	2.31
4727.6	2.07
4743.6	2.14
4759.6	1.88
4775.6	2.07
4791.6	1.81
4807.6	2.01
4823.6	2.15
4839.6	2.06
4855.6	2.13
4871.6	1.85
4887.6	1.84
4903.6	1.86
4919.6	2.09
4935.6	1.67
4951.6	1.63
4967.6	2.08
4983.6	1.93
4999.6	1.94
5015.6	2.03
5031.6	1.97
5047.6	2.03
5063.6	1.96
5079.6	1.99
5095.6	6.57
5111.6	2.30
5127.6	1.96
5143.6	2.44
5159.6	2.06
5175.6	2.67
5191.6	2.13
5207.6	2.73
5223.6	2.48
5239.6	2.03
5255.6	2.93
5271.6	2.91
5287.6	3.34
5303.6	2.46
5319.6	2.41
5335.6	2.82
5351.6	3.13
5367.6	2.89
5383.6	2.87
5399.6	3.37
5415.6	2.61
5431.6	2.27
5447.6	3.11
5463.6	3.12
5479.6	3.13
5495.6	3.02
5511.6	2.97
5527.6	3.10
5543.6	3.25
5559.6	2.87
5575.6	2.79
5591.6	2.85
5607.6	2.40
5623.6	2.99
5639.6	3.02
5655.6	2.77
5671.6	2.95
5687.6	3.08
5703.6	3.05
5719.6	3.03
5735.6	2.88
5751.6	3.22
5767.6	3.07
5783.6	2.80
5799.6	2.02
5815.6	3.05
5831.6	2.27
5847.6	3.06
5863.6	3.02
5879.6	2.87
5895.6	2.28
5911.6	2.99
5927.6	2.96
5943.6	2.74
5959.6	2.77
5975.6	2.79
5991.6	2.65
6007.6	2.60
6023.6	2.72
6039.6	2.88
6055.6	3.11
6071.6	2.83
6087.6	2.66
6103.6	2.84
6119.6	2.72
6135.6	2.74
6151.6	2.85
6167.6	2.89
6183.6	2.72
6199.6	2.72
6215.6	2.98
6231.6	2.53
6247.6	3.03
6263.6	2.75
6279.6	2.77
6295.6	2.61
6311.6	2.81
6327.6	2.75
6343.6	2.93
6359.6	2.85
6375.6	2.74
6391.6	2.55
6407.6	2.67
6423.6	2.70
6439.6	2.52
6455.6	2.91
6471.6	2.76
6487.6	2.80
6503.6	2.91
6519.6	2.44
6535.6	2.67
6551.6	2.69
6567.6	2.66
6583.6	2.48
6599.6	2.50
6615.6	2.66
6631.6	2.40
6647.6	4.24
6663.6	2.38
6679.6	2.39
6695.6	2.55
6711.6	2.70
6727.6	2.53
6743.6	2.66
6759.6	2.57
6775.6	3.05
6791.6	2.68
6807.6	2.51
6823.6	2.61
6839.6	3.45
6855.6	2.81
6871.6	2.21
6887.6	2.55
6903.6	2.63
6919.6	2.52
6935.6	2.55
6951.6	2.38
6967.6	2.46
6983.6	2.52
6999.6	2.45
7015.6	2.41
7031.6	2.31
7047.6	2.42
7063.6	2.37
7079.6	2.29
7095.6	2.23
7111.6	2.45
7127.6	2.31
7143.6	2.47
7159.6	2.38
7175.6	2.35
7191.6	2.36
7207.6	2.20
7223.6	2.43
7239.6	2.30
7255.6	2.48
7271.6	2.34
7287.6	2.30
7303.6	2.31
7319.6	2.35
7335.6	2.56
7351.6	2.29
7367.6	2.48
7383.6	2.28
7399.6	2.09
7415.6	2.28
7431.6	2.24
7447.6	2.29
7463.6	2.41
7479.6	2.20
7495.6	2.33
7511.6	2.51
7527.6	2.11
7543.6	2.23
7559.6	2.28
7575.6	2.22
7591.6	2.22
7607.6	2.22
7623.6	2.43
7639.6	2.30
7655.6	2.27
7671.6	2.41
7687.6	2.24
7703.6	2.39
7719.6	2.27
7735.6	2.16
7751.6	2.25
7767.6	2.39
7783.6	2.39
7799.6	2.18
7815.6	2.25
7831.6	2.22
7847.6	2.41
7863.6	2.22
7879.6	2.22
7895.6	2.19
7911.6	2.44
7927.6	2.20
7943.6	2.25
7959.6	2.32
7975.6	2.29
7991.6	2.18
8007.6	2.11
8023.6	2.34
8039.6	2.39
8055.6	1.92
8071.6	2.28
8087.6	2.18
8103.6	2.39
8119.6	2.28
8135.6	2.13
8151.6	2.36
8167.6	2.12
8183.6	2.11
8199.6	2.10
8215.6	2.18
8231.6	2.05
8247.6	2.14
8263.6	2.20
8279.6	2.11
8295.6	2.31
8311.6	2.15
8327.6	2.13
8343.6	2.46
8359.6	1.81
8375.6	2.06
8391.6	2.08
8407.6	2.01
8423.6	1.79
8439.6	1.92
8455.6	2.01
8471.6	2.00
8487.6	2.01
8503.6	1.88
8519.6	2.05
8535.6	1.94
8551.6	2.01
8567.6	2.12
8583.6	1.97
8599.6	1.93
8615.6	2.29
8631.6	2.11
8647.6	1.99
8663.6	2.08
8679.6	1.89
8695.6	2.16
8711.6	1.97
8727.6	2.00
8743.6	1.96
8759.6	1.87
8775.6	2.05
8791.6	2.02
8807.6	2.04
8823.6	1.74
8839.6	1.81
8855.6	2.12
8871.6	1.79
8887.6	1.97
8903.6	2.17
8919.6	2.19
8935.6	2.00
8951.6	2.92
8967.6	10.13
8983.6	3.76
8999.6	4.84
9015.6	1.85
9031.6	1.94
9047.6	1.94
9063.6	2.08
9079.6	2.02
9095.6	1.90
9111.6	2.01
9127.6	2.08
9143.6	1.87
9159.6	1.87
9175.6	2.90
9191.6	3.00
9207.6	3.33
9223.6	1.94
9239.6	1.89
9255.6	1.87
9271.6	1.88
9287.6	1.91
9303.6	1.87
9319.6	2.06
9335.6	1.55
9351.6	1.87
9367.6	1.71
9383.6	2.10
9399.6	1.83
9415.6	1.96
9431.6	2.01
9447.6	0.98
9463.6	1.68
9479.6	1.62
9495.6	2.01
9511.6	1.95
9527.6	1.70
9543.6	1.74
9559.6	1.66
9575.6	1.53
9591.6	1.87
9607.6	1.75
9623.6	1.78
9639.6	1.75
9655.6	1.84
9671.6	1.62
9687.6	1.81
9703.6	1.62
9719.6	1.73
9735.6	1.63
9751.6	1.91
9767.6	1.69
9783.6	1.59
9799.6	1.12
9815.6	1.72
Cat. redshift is 0.37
